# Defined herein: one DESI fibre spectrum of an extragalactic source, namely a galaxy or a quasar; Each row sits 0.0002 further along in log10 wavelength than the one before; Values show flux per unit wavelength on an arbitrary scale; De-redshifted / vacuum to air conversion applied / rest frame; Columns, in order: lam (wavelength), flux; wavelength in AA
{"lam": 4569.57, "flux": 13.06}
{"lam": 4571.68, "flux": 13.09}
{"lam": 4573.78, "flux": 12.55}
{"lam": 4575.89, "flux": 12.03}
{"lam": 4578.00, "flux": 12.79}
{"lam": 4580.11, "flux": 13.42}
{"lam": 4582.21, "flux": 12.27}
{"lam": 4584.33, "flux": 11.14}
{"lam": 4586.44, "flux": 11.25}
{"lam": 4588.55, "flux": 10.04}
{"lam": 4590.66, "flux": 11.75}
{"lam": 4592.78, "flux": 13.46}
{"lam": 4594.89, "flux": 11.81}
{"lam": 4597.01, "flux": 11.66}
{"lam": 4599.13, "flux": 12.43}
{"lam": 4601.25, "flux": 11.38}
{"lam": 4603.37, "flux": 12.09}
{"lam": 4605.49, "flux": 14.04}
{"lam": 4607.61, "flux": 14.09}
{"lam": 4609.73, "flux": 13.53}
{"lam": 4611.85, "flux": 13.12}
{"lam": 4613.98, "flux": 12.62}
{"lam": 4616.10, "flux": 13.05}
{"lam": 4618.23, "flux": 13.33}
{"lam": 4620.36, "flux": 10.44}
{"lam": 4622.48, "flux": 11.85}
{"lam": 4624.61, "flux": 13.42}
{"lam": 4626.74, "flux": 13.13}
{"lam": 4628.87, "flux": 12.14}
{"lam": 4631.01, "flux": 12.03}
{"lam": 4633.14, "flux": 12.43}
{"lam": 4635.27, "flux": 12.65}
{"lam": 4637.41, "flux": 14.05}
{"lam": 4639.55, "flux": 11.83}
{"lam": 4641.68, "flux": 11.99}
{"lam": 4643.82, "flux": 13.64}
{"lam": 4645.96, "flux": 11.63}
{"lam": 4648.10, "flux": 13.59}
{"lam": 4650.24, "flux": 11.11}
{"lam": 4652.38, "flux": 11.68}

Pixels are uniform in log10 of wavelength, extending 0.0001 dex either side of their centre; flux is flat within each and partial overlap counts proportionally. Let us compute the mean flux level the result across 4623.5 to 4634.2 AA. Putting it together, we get 12.6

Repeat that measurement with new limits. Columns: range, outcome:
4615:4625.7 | 12.4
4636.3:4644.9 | 12.9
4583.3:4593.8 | 11.5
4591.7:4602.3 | 12.1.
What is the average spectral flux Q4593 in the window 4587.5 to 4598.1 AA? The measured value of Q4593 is 11.7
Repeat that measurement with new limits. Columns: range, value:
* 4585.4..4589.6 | 10.7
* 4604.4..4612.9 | 13.7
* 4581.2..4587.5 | 11.5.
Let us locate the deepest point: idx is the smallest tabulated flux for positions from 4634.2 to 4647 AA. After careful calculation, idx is 11.63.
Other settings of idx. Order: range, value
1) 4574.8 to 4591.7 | 10.04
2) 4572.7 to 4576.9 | 12.03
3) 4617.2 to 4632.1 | 10.44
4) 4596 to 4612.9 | 11.38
